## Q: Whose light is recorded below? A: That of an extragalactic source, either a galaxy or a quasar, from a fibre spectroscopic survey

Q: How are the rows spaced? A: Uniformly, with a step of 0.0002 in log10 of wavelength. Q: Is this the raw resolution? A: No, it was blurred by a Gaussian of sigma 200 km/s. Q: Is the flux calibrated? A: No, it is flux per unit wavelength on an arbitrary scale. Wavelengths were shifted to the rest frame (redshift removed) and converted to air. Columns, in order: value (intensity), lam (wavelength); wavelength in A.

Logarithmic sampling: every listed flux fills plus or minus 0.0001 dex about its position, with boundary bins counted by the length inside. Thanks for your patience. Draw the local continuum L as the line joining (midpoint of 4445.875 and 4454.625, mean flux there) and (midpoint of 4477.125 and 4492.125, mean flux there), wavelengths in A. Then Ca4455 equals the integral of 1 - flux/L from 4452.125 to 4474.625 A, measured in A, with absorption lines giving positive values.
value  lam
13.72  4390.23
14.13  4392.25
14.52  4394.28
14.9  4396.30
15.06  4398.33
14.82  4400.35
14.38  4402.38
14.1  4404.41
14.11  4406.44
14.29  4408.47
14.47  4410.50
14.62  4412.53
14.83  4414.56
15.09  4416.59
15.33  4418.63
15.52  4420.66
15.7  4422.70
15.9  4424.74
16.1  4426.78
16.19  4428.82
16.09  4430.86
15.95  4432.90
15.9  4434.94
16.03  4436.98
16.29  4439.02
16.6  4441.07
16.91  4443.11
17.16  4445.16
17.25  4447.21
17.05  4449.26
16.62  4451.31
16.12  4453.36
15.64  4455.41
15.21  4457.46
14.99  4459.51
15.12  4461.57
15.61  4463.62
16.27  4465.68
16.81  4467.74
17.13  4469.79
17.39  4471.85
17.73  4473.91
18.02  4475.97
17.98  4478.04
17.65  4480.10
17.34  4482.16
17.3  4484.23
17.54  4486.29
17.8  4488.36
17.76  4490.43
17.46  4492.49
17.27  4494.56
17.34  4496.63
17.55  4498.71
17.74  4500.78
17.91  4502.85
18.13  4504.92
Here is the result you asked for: 1.2 A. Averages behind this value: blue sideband 16.7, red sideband 17.6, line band 16.2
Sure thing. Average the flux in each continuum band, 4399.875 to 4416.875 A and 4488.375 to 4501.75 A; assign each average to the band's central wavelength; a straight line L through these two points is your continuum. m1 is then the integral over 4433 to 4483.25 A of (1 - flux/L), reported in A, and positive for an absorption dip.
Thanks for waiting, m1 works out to -1.2 A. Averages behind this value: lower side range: 14.5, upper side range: 17.5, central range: 16.6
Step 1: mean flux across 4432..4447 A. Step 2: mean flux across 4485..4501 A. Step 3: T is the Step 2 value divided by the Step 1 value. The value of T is 1.07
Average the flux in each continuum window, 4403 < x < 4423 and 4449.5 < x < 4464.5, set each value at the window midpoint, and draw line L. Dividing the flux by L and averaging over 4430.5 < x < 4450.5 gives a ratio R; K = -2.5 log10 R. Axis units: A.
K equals -0.081 mag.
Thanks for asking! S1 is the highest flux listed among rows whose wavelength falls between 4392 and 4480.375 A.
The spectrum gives 18.02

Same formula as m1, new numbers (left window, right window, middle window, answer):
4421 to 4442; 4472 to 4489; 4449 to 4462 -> 0.8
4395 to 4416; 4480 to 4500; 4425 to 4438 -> -0.5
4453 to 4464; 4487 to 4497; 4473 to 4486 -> -0.7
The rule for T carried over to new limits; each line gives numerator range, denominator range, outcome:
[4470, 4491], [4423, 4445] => 1.09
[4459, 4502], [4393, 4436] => 1.13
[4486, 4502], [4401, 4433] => 1.16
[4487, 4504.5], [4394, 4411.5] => 1.21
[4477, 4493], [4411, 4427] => 1.15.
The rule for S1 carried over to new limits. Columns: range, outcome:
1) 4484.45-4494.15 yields 17.8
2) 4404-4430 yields 16.19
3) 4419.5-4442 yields 16.6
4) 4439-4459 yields 17.25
